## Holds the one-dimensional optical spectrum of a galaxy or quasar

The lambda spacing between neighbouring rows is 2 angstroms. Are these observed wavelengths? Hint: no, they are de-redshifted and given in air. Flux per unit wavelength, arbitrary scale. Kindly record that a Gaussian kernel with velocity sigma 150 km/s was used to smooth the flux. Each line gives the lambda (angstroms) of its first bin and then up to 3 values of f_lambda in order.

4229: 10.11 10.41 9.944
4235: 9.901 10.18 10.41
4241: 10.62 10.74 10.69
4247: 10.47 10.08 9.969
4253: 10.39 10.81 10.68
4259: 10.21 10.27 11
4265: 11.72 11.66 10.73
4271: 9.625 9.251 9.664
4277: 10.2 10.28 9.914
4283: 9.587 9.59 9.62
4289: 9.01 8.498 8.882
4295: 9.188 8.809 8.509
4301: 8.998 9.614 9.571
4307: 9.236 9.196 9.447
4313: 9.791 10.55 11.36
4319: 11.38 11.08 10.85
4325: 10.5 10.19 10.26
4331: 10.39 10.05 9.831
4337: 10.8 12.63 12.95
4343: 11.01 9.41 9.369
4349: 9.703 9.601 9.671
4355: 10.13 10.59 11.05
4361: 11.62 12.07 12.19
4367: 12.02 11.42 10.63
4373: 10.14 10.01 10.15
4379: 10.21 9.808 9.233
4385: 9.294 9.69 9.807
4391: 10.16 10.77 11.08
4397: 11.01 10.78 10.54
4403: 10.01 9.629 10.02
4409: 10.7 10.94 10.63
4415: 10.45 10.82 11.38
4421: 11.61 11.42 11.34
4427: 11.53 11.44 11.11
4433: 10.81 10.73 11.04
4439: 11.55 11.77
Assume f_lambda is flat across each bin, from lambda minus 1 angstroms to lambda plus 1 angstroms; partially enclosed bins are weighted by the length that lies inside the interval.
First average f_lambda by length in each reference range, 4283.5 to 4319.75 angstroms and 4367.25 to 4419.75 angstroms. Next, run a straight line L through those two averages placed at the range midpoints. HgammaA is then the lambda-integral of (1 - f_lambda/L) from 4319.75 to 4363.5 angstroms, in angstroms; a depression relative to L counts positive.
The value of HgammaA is -3.2 angstroms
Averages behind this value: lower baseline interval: 9.5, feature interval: 10.6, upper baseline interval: 10.4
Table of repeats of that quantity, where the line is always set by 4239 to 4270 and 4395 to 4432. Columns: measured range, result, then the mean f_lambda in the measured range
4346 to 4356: 1.0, 9.69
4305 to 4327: 0.9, 10.3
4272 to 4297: 2.9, 9.45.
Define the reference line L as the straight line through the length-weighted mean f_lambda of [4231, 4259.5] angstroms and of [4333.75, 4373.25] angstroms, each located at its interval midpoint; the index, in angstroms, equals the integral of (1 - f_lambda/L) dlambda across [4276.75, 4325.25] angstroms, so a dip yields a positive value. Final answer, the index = 4.07 angstroms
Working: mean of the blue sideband 10.4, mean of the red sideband 10.9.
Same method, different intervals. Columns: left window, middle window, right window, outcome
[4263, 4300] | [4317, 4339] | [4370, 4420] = -1.5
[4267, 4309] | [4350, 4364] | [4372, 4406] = -1.0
